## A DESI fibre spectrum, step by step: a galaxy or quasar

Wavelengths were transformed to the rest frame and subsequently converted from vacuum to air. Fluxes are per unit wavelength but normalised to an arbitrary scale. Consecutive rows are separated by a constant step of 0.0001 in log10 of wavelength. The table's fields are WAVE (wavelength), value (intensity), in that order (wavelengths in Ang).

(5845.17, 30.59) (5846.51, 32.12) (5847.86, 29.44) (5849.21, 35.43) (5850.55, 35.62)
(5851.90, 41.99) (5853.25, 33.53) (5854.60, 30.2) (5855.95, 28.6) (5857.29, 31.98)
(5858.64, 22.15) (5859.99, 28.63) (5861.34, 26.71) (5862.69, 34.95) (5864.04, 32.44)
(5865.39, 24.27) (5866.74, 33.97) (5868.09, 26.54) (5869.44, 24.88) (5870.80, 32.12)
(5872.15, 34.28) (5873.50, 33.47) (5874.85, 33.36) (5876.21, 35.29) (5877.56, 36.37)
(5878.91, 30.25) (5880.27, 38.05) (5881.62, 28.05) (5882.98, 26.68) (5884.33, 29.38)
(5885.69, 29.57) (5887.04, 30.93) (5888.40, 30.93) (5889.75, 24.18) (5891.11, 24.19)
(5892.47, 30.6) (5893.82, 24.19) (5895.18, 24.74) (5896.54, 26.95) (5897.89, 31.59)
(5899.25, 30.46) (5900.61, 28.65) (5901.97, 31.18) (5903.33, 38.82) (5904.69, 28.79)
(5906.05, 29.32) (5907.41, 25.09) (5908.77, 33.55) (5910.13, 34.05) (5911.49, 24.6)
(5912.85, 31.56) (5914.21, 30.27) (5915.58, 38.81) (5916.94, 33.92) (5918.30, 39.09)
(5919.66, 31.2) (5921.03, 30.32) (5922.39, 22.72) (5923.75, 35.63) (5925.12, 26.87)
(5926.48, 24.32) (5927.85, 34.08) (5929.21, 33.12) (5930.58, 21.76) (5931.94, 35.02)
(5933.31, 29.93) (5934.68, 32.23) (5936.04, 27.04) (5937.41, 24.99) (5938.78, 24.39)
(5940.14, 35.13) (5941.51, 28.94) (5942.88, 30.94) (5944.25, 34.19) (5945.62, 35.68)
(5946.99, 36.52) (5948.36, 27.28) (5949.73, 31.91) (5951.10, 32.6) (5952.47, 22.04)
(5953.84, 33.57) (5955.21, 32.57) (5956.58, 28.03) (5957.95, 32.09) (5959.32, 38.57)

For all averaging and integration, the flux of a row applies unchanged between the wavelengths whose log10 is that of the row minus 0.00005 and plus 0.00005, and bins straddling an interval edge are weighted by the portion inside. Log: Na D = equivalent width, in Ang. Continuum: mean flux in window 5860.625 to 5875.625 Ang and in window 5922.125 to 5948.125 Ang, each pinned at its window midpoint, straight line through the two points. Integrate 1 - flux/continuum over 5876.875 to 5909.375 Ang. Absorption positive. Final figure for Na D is 0.87 Ang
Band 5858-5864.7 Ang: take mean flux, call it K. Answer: 29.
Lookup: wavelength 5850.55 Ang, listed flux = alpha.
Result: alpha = 35.62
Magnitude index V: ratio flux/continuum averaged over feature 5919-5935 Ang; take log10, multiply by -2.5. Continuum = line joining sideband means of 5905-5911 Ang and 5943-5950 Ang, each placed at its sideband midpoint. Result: 0.07 mag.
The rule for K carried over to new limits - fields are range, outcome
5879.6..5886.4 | 30.4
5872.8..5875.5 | 33.5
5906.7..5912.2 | 29.4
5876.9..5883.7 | 31.9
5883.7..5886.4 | 29.5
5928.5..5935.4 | 30.4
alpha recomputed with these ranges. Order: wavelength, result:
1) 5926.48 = 24.32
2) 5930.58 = 21.76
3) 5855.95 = 28.6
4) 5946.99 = 36.52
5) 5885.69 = 29.57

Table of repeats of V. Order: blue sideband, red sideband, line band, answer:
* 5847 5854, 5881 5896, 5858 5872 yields 0.12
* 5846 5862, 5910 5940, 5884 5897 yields 0.12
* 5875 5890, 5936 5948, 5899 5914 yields 0.02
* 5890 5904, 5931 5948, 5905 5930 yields -0.04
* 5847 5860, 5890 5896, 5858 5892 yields -0.06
